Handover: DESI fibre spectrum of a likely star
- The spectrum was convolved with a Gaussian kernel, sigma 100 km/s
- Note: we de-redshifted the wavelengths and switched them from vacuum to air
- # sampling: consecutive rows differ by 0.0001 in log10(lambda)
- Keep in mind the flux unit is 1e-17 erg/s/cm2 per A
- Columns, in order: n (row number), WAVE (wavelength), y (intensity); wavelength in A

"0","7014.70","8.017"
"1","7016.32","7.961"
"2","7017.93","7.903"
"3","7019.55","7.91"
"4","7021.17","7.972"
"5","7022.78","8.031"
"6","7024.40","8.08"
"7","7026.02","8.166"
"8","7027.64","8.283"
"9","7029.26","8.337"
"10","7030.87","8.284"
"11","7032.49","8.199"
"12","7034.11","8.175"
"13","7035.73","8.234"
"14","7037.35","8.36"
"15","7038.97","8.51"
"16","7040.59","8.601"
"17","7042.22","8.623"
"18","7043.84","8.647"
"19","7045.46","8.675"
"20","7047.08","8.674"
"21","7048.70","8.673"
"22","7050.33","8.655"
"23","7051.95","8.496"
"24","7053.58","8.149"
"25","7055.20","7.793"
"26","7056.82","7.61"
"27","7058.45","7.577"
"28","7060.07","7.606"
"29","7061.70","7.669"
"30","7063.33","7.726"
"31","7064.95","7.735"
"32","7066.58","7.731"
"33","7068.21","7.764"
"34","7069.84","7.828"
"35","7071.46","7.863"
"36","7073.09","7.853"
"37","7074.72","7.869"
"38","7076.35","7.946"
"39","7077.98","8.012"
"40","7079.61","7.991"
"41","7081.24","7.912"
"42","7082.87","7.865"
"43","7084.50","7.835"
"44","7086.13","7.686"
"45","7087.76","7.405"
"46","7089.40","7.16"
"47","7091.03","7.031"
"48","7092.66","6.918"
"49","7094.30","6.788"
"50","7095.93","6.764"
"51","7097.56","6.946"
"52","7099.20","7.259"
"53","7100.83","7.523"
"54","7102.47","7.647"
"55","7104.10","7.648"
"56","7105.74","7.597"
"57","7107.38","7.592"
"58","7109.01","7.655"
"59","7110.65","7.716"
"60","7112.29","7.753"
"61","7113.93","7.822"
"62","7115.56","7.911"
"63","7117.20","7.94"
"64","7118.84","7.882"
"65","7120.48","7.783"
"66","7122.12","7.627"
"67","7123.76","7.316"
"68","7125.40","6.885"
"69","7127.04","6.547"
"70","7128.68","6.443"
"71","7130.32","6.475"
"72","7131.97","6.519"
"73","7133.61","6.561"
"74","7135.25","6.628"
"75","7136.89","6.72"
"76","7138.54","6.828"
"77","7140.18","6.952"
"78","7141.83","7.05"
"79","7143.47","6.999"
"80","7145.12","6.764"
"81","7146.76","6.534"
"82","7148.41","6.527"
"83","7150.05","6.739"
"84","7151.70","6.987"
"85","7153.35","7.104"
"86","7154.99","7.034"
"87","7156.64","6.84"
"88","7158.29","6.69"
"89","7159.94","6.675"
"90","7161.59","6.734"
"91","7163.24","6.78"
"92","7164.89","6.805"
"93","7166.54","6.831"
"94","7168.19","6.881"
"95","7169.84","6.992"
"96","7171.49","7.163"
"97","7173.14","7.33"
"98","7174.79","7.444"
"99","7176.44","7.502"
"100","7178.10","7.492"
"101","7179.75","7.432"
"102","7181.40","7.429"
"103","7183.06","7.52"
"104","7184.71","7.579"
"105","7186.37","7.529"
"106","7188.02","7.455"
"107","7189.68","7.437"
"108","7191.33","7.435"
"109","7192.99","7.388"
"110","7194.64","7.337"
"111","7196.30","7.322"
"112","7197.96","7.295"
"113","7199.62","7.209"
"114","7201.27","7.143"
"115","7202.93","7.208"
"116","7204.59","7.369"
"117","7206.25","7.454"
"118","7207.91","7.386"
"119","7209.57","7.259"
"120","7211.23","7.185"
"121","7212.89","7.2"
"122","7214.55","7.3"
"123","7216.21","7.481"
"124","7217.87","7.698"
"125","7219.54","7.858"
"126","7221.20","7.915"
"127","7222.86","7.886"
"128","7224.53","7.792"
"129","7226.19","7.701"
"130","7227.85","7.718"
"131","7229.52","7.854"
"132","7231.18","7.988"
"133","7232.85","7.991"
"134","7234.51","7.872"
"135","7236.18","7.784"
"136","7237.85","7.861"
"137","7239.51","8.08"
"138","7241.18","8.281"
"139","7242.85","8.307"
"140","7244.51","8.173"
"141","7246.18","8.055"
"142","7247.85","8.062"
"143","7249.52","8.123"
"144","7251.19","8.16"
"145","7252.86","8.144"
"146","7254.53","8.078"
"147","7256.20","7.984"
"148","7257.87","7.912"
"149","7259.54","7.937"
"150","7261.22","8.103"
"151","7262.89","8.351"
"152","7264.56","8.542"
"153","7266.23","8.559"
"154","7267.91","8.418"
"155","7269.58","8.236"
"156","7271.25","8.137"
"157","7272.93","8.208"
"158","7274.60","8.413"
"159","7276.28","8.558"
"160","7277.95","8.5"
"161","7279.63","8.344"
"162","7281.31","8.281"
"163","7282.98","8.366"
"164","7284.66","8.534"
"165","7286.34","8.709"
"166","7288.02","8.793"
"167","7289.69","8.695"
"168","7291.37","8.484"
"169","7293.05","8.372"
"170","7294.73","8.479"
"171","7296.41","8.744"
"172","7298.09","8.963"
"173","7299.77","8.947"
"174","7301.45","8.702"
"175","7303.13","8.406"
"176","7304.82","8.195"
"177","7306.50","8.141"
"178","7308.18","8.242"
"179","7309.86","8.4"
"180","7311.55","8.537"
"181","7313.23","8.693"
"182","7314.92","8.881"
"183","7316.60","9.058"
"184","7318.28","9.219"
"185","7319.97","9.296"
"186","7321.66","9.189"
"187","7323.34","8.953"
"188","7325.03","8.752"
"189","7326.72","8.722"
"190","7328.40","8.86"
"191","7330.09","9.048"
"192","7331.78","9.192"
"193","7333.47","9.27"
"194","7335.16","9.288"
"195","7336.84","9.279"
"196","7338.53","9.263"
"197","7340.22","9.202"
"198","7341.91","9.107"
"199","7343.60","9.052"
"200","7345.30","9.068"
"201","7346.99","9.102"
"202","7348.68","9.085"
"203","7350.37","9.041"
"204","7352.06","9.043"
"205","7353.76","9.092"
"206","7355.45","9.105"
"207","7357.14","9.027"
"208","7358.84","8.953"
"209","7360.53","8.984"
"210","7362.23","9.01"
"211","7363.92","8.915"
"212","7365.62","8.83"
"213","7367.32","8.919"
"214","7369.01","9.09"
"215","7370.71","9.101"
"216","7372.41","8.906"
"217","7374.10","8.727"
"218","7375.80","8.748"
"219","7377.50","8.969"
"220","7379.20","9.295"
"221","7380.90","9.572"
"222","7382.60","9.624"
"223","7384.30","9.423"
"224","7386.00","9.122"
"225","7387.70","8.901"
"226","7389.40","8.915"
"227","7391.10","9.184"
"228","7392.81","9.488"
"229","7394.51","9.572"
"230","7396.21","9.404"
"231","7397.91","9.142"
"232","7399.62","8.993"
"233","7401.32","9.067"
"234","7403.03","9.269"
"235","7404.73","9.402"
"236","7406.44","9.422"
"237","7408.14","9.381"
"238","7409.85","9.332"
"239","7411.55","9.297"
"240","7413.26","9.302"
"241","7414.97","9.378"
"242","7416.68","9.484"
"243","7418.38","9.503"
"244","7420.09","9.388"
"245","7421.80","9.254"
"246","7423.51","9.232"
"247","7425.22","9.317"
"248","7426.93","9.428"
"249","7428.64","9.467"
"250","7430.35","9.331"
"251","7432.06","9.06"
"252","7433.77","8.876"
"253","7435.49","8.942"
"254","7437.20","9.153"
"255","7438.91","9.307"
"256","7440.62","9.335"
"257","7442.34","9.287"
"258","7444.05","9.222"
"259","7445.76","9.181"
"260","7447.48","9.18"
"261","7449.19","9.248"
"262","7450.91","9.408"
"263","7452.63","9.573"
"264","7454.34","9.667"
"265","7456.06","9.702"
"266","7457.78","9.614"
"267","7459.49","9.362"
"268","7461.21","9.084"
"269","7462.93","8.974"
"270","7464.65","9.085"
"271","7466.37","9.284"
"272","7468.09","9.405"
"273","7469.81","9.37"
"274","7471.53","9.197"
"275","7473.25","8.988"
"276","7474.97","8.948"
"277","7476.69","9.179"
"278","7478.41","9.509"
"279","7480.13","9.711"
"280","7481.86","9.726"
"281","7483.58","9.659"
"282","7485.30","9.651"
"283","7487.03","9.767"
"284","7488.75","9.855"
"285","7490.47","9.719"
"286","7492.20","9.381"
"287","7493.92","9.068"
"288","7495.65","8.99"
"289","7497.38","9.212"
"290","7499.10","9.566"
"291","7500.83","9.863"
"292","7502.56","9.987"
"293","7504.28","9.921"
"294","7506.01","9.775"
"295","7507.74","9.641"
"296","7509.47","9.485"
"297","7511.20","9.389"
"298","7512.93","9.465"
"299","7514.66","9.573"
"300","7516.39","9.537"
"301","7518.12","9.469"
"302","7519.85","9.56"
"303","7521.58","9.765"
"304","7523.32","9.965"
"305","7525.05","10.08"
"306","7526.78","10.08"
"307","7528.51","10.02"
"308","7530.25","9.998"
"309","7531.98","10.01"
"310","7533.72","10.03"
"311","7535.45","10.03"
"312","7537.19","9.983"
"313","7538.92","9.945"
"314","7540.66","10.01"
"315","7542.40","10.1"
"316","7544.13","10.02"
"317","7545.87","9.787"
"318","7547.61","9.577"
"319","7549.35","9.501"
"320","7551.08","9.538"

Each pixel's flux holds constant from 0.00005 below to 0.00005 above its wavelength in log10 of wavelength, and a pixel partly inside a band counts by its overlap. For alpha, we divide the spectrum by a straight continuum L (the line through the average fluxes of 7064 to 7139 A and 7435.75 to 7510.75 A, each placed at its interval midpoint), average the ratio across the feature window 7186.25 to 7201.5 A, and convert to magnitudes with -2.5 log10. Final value 0.08 mag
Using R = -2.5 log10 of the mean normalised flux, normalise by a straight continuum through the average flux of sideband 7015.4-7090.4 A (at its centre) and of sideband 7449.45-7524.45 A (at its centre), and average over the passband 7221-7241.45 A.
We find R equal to 0.098 mag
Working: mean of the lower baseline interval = 8.04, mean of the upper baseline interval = 9.49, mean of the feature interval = 7.89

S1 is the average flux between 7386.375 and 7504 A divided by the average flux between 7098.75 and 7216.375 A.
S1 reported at 1.3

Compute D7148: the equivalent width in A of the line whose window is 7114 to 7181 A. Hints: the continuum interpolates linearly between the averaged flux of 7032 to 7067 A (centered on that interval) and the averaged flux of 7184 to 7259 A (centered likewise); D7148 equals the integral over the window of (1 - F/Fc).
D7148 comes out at 7.53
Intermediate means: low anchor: 8.19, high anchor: 7.7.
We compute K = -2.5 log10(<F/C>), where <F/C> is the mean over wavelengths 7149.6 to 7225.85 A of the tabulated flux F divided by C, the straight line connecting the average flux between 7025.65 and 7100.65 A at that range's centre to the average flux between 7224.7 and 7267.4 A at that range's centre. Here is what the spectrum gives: 0.10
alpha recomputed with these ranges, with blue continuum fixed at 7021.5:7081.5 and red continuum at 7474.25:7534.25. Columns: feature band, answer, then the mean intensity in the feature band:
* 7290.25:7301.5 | 0.03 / 8.67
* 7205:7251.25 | 0.12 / 7.79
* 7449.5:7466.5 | 0.01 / 9.37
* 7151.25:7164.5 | 0.23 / 6.85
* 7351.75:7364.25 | 0.02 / 9.02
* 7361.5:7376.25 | 0.03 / 8.92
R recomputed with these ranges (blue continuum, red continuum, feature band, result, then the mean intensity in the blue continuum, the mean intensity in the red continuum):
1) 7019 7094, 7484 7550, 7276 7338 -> 0.02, 7.99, 9.73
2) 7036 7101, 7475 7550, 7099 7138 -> 0.11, 7.85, 9.7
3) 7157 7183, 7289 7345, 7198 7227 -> 0.02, 7.09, 8.84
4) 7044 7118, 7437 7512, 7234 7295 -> 0.03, 7.75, 9.43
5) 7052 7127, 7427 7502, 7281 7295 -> 0.00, 7.61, 9.35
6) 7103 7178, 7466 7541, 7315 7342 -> -0.09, 7.1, 9.63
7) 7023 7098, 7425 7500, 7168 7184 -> 0.14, 7.93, 9.34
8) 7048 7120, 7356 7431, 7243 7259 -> 0.06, 7.7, 9.21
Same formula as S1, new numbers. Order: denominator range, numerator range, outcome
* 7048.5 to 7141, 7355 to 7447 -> 1.23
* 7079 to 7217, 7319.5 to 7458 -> 1.27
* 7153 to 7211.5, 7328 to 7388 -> 1.26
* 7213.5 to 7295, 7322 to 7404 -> 1.12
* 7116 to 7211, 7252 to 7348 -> 1.22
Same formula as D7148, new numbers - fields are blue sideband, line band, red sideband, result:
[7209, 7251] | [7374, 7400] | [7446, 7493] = -1.0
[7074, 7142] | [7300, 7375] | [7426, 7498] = -2.6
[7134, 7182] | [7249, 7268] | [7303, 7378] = -0.3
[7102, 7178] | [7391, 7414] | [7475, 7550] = -1.0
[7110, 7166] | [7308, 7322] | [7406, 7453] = -0.8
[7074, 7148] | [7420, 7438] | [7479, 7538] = 0.0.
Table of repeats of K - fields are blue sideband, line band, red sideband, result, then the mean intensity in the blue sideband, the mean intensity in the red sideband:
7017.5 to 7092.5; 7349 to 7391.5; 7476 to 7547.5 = 0.016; 8.01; 9.72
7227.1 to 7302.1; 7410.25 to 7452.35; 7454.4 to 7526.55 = -0.011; 8.28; 9.51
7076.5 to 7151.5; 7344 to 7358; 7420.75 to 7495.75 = -0.046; 7.25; 9.34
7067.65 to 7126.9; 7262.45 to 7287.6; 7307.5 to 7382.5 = 0.024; 7.57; 9.01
